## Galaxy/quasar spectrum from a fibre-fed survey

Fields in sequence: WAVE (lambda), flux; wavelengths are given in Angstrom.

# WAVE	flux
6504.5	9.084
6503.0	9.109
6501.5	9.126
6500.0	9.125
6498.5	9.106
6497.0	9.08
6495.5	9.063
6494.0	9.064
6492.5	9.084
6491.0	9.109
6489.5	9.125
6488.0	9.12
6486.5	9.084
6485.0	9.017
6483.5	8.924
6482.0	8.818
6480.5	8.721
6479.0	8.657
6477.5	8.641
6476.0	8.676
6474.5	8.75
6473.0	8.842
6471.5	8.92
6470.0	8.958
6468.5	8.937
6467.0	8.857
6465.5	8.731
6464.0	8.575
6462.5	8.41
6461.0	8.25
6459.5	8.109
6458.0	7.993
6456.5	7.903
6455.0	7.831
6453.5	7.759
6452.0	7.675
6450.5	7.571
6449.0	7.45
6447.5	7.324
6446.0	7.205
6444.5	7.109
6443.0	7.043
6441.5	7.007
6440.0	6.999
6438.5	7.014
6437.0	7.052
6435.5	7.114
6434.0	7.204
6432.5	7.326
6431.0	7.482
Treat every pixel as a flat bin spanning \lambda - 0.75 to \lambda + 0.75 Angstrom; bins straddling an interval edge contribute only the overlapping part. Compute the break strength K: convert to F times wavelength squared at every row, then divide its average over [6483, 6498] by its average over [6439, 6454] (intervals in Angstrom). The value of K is 1.3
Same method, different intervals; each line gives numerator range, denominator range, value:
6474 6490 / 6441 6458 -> 1.20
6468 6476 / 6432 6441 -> 1.26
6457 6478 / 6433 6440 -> 1.23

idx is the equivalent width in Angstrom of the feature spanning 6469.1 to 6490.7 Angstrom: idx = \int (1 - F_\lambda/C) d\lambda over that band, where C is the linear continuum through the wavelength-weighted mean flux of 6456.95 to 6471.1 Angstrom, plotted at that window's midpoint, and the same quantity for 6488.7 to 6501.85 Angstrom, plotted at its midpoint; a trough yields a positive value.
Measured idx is -0.2 Angstrom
